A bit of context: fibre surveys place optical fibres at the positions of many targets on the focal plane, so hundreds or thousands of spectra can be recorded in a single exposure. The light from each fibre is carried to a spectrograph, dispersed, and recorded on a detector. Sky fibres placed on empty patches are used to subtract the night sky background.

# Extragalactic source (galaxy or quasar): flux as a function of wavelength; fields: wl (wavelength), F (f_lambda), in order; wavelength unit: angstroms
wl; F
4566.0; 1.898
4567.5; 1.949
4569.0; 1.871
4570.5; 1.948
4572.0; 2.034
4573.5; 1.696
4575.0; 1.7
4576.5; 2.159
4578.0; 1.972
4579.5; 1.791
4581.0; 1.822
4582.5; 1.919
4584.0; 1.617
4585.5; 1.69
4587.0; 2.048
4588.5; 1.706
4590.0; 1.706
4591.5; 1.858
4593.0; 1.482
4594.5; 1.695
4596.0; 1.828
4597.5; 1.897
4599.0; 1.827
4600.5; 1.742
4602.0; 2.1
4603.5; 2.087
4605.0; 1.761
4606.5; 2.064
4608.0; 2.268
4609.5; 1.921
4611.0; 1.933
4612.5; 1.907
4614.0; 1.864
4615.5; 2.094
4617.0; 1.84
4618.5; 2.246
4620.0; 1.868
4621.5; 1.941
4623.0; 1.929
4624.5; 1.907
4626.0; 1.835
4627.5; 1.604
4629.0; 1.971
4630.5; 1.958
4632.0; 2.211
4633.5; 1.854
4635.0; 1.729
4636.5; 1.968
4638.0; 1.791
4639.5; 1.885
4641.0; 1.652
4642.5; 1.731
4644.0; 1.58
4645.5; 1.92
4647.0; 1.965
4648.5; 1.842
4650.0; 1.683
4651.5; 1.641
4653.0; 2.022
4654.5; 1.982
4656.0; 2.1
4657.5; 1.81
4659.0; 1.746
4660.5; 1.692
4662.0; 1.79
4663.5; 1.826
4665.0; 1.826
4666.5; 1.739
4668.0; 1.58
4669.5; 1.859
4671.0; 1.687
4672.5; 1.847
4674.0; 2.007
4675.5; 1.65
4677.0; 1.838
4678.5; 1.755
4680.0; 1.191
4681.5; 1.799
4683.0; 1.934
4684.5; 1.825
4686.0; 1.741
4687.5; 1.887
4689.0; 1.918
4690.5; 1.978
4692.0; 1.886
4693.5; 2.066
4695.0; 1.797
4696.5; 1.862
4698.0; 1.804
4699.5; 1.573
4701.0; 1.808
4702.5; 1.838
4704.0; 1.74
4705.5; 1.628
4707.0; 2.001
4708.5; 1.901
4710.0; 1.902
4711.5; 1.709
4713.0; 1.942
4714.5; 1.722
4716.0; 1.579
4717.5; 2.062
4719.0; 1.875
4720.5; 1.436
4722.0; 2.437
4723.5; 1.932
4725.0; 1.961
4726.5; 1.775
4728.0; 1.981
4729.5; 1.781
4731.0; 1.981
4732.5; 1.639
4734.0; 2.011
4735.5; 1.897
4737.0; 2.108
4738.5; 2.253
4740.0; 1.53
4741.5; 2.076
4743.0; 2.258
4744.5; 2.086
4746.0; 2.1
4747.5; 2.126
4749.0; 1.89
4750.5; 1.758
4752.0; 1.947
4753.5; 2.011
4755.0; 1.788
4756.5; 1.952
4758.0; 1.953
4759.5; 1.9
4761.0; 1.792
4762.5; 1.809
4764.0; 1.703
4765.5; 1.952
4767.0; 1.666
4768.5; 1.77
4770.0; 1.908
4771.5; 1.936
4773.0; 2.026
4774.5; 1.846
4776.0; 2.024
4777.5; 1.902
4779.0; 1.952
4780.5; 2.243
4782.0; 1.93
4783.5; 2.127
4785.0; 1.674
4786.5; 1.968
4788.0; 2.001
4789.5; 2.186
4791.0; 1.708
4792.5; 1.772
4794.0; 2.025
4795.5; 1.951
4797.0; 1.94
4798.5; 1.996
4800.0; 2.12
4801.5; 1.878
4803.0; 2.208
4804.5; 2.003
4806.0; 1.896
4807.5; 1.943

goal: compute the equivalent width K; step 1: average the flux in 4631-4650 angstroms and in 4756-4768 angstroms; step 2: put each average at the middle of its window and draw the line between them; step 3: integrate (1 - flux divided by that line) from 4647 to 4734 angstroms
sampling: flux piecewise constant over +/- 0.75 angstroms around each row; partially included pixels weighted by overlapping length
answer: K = 0.67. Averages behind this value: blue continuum 1.84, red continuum 1.84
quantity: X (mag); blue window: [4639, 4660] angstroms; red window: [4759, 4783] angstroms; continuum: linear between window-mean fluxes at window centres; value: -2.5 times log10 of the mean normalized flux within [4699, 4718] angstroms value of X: 0.04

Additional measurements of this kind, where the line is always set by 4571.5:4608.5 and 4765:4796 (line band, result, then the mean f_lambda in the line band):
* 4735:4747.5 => -0.07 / 2.05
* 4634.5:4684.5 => 0.05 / 1.79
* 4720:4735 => 0.01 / 1.9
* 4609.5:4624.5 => -0.05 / 1.95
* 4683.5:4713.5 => 0.03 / 1.84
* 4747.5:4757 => 0.01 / 1.91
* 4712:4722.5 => 0.03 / 1.85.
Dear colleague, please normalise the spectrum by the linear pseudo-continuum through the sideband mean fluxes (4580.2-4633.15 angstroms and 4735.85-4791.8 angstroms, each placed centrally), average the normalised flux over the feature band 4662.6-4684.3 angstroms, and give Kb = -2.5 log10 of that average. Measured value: 0.09 mag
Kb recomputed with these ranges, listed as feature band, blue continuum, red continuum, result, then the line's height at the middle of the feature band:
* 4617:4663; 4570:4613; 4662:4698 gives -0.017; 1.83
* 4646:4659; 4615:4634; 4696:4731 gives 0.021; 1.91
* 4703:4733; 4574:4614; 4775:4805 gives 0.049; 1.94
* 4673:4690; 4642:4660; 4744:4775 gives 0.043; 1.85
